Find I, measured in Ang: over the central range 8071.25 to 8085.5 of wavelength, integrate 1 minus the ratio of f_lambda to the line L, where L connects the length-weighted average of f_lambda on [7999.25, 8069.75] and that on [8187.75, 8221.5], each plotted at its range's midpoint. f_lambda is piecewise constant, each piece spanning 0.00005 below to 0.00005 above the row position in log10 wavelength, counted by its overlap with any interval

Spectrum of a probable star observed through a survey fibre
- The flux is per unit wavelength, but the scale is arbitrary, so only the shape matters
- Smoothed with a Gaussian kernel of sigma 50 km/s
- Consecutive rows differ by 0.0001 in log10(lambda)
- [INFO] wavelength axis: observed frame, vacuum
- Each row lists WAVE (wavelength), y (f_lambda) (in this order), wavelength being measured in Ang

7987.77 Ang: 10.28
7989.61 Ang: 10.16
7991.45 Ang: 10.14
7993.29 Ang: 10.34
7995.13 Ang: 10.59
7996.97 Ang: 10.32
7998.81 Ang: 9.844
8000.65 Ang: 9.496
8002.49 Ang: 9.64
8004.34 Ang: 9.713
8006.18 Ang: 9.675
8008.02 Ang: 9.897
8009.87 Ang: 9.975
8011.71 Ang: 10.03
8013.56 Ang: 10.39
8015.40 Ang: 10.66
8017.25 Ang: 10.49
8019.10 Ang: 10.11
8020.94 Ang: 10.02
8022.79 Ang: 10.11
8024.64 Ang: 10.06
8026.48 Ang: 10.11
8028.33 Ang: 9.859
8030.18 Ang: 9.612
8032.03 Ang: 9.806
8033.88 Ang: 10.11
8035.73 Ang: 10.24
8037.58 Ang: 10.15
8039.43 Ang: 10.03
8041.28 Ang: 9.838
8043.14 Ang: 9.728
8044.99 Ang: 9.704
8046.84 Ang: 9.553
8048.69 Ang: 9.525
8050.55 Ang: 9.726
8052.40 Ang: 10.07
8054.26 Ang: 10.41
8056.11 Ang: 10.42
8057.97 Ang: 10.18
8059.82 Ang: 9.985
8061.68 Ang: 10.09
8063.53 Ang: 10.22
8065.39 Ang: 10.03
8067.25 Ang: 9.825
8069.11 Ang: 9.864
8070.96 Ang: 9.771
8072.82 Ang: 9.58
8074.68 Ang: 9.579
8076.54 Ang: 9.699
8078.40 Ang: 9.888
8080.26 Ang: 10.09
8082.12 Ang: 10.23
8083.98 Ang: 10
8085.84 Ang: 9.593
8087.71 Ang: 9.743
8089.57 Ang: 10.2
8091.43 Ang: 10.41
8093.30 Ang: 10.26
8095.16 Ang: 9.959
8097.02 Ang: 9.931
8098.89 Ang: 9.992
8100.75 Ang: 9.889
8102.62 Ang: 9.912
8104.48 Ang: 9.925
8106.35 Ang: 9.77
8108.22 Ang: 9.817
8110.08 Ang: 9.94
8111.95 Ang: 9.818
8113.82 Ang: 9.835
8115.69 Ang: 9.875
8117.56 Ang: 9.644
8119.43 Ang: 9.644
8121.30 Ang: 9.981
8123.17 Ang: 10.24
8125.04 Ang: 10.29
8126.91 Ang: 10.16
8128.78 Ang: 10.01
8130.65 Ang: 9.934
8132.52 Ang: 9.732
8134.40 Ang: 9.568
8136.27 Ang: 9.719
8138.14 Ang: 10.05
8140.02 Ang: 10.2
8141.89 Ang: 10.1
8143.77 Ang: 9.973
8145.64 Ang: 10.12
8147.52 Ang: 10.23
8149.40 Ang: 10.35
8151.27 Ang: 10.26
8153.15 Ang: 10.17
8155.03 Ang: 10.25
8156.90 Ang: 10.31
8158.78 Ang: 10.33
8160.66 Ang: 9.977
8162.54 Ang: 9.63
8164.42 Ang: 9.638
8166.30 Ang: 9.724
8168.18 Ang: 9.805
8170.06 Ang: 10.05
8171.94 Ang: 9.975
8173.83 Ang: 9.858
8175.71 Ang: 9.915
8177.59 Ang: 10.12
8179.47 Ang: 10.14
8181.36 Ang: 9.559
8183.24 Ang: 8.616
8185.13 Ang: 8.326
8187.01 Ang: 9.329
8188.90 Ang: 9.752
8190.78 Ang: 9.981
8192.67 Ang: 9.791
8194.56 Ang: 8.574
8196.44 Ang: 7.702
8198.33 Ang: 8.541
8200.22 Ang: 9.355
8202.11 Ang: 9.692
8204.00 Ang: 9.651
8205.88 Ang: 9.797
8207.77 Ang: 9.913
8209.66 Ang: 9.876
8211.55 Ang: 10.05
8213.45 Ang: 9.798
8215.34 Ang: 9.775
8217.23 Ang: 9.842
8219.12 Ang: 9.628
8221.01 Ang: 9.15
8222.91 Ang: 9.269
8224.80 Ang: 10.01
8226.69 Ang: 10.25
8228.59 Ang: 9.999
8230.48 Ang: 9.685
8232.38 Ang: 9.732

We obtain 0.0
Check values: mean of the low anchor 9.98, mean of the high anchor 9.5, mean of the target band 9.85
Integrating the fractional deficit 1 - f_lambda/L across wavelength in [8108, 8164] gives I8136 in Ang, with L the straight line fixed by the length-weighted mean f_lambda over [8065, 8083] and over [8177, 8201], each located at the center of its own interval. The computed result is -3.0 Ang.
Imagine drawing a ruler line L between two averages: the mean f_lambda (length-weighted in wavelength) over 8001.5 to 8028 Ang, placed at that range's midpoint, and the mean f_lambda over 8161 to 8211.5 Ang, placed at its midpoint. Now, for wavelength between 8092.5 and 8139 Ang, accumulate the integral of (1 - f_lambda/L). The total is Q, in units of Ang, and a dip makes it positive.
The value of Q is -0.8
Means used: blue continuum 10.1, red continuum 9.53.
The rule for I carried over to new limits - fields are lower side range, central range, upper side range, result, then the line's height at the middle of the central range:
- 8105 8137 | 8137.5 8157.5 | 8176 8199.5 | -1.17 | 9.62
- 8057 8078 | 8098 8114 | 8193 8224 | -0.19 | 9.77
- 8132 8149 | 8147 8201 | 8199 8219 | 1.15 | 9.87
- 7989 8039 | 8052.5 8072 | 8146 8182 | -0.06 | 10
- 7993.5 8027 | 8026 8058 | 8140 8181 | 0.40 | 10.1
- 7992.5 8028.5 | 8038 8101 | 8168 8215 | -0.33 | 9.89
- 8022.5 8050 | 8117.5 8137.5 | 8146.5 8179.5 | 0.16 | 10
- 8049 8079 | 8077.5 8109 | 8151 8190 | -0.23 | 9.91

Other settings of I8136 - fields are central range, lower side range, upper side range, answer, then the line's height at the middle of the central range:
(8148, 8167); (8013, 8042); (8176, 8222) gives -0.9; 9.62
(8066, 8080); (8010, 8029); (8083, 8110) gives 0.4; 10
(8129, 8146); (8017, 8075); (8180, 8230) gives -0.4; 9.68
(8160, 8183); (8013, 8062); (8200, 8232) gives 0.0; 9.83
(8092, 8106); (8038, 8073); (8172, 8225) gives -0.3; 9.8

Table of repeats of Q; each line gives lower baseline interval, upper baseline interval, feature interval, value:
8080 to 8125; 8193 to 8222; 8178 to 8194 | 0.2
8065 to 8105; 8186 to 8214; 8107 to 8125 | -0.2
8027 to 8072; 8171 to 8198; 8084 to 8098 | -0.3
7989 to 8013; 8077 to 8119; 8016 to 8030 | -0.2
